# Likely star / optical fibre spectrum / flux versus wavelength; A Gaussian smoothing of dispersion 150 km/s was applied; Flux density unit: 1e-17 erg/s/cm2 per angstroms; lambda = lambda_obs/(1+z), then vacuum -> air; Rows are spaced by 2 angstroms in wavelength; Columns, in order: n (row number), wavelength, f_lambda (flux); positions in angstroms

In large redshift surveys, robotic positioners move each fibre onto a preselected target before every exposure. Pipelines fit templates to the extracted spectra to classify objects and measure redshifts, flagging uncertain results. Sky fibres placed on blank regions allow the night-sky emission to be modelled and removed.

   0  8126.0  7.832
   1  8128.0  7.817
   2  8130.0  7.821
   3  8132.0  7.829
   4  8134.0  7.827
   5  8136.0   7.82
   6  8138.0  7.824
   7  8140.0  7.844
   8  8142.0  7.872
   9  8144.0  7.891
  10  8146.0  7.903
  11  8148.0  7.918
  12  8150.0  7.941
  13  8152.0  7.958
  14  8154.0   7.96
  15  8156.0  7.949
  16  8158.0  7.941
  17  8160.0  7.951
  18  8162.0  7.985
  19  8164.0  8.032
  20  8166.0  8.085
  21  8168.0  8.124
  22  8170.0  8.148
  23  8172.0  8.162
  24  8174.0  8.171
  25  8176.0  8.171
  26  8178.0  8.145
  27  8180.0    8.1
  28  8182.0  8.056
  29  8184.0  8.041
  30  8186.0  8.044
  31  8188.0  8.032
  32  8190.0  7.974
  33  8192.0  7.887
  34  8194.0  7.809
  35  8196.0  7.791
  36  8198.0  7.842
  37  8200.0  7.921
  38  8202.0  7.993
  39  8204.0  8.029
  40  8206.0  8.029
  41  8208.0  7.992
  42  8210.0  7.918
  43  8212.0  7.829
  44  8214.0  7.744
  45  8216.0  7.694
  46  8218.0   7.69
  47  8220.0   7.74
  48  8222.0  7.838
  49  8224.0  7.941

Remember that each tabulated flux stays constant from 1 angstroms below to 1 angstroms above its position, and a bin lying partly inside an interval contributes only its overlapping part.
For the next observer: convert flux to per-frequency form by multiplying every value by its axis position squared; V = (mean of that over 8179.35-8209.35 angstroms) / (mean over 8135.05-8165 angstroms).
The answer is 1.0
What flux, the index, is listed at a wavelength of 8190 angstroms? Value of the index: 7.974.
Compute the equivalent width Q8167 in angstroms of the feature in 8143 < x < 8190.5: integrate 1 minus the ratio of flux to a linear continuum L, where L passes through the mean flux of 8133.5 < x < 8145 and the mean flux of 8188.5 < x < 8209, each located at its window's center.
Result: -0.9 angstroms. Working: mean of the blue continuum 7.85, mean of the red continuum 7.93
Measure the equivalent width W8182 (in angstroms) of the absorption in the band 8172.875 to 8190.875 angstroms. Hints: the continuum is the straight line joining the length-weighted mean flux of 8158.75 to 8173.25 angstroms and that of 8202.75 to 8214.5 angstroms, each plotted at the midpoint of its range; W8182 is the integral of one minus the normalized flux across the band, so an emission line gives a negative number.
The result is -0.1 angstroms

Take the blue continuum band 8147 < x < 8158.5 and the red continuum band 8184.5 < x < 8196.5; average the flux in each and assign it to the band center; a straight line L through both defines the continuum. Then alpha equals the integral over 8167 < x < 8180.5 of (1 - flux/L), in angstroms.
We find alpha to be -0.4 angstroms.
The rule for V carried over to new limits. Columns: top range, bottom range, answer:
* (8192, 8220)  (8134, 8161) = 1.01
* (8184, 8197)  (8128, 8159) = 1.02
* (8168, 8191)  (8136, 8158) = 1.03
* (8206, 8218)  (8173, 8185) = 0.97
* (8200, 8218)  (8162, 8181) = 0.98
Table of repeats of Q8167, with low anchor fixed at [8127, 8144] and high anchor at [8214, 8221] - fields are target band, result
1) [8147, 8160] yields -0.2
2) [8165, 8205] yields -1.4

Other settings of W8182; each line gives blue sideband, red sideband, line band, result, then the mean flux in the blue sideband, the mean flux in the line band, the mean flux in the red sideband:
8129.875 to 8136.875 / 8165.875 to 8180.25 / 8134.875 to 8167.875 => 0.1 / 7.82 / 7.93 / 8.14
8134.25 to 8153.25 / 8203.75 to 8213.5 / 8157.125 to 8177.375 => -0.4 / 7.88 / 8.08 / 7.94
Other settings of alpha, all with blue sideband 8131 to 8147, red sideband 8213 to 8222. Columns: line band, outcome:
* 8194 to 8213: -0.4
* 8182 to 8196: -0.3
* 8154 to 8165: -0.2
